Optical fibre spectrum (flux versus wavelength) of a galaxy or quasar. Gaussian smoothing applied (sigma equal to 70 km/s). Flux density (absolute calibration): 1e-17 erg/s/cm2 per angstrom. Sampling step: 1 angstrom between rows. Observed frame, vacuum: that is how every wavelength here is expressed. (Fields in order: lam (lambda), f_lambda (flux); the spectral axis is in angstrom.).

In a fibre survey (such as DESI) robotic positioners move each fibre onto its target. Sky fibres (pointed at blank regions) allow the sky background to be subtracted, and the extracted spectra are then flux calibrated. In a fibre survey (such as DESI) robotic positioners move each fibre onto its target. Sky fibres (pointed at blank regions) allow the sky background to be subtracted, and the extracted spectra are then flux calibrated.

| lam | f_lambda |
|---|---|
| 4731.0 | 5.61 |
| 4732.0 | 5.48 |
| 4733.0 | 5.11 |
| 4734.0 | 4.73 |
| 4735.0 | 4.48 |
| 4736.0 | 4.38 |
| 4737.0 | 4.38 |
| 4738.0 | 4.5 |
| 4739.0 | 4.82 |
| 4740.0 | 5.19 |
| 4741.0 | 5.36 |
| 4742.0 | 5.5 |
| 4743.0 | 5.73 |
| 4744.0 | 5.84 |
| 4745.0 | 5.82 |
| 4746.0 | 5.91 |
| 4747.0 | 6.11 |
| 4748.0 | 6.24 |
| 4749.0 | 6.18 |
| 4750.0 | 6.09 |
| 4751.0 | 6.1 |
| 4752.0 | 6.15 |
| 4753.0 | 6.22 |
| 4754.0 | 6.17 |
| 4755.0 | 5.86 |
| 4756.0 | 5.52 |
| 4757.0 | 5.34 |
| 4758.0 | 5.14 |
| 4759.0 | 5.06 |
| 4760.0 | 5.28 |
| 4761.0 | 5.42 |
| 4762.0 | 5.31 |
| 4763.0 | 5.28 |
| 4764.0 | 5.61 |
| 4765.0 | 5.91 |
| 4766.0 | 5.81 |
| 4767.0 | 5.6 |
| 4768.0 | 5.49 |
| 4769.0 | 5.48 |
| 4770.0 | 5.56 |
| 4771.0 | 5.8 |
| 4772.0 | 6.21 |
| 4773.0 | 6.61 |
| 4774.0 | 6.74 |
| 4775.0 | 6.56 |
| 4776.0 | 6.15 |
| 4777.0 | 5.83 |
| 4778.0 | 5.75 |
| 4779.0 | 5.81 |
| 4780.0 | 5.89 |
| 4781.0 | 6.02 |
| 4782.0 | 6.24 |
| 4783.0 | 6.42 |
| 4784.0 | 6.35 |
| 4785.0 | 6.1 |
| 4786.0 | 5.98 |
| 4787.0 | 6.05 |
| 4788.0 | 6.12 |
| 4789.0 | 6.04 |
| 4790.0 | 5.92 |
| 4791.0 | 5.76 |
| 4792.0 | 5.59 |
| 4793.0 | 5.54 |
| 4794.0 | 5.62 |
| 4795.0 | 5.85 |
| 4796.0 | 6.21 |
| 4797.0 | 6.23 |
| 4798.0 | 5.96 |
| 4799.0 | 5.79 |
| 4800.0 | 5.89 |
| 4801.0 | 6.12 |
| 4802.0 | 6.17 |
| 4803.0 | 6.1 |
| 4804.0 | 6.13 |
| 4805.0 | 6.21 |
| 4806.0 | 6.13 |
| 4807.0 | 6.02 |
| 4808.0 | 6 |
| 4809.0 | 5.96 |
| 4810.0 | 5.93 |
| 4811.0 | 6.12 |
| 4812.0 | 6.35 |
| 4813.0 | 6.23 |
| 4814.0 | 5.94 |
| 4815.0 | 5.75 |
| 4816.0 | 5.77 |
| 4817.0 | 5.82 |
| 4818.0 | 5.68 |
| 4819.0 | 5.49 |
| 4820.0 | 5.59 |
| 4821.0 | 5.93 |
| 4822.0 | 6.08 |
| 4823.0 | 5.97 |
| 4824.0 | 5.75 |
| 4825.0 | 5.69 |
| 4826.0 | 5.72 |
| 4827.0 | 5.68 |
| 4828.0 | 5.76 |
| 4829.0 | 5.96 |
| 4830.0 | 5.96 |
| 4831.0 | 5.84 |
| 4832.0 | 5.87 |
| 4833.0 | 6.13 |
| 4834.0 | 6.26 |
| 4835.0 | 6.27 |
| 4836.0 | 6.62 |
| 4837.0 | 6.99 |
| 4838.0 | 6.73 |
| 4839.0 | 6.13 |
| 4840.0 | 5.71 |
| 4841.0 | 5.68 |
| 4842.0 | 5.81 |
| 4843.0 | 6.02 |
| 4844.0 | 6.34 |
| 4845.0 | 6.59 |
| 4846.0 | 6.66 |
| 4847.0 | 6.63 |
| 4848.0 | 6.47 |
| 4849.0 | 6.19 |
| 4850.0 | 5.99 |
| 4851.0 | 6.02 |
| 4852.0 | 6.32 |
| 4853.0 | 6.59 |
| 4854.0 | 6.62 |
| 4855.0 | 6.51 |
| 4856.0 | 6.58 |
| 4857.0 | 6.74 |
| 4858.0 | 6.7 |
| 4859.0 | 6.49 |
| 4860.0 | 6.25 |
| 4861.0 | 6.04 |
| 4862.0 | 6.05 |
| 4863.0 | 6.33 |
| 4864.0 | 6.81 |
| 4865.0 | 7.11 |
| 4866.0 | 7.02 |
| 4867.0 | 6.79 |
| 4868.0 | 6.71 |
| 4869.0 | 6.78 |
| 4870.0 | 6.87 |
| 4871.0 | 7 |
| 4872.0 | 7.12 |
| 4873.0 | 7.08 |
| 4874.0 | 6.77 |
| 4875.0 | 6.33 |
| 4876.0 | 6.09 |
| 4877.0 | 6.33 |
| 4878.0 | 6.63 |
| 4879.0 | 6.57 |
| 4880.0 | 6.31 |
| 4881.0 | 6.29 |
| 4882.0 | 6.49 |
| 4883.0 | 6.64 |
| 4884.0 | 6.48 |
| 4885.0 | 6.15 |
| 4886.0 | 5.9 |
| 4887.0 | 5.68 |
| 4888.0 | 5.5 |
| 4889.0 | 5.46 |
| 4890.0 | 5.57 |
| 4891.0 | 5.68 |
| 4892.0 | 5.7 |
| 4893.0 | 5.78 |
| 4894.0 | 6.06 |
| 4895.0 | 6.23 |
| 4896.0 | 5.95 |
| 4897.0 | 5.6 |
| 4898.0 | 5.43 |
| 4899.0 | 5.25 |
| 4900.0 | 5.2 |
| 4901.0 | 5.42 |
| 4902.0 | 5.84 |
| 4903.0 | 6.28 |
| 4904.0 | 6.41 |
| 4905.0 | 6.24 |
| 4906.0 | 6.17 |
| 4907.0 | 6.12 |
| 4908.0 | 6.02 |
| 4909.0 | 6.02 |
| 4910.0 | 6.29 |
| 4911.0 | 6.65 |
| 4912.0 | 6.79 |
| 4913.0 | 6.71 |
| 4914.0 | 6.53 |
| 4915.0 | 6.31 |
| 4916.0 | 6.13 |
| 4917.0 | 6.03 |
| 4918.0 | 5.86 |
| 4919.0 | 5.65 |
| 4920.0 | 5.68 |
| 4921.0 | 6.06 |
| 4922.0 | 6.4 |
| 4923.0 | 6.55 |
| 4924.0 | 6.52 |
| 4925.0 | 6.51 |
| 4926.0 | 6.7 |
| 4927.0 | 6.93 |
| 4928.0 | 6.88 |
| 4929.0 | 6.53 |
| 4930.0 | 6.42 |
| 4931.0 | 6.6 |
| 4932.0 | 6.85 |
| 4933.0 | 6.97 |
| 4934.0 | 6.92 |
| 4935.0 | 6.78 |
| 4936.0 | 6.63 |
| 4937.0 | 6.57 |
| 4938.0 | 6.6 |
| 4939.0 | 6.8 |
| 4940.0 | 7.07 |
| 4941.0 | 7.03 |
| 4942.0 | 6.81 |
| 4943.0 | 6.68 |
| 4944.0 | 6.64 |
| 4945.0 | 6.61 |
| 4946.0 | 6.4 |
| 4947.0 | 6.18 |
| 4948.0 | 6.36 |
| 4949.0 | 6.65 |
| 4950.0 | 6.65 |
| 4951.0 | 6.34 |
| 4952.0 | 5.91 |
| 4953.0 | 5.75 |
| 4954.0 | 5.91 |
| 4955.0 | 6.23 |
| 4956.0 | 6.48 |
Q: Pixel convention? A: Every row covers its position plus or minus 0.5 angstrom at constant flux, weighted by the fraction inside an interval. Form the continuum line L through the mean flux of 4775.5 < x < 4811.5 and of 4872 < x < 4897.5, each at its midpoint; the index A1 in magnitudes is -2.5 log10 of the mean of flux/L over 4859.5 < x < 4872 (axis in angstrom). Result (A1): -0.09 mag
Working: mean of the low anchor 6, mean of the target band 6.67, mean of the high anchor 6.15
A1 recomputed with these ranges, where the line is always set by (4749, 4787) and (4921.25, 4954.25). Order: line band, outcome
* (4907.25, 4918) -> 0.03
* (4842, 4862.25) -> -0.03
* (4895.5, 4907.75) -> 0.11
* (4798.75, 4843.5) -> 0.02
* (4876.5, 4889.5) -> 0.03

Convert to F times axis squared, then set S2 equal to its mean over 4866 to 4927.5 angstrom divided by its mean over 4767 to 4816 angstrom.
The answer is 1.08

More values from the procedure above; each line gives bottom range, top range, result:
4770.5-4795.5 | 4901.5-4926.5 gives 1.09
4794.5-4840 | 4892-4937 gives 1.08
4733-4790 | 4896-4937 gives 1.17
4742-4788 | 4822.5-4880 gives 1.12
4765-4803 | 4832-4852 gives 1.07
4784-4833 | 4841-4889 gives 1.11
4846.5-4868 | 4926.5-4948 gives 1.07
